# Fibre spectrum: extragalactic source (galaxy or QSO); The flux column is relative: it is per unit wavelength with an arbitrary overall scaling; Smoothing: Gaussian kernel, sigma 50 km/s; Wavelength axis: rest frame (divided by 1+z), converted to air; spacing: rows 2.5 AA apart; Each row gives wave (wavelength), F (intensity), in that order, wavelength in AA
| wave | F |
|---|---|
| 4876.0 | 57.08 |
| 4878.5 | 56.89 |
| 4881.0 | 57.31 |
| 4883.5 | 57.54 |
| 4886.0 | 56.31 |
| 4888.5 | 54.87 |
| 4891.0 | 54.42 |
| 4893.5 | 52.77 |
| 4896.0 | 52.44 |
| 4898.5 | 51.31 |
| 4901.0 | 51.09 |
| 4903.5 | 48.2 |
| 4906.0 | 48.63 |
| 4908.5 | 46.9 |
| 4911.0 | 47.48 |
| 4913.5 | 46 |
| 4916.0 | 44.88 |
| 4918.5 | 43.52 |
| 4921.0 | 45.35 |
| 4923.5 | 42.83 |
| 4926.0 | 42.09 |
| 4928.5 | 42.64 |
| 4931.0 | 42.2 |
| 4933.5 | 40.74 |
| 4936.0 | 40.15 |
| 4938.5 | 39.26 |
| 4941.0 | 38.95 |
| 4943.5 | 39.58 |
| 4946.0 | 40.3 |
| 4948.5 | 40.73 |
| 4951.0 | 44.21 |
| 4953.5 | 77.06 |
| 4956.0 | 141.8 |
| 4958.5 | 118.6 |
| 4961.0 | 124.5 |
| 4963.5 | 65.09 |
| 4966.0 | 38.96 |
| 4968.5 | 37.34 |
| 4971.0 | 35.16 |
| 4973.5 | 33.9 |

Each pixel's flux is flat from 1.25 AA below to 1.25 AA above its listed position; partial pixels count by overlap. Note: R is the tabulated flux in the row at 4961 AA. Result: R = 124.5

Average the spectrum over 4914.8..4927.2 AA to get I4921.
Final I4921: 43.7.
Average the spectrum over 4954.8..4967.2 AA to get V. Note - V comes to 97.8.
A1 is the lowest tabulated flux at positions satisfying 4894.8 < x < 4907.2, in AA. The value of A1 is 48.2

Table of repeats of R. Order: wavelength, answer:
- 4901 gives 51.09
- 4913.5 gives 46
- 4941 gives 38.95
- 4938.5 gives 39.26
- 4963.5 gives 65.09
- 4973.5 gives 33.9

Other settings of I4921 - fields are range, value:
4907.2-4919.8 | 45.8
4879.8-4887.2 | 57.1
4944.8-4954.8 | 51.1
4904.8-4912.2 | 47.7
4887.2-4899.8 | 53.2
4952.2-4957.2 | 108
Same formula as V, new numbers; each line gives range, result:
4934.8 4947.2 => 39.6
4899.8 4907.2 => 49.3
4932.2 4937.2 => 40.5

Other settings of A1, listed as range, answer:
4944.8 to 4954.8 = 40.3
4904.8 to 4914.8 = 46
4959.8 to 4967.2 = 38.96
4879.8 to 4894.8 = 52.77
